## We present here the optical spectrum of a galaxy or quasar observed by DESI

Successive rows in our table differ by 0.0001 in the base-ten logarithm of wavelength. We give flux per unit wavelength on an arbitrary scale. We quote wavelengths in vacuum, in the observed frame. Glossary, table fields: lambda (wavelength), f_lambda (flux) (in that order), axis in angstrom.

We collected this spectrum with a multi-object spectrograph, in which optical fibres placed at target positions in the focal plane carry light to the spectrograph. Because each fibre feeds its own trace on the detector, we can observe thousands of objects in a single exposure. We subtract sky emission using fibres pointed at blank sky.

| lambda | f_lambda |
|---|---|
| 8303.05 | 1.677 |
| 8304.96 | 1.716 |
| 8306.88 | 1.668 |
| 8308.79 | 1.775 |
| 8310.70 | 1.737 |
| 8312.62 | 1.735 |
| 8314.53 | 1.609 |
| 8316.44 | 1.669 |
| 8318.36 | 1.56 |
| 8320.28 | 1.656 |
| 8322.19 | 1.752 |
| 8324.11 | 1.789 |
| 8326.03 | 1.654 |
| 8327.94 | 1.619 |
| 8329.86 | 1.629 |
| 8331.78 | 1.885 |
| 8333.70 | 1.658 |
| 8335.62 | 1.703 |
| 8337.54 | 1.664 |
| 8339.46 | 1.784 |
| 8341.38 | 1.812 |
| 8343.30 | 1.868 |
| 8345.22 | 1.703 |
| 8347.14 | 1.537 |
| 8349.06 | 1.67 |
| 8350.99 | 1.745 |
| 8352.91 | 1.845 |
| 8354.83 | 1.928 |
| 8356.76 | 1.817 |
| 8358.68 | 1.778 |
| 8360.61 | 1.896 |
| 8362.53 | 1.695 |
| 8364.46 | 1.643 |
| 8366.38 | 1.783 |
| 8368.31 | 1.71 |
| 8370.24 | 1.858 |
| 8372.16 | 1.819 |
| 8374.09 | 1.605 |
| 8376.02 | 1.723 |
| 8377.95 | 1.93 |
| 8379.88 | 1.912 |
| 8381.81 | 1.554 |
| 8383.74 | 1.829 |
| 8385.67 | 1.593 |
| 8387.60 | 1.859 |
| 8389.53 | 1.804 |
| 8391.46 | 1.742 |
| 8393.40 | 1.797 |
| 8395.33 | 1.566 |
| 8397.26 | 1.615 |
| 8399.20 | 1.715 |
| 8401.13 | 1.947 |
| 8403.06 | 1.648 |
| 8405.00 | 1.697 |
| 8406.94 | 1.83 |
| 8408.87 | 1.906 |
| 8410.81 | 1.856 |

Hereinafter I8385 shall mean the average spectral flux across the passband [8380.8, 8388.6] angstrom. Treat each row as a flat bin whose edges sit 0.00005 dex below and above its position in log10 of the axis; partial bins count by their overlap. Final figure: 1.71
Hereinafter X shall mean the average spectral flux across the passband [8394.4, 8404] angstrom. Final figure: 1.7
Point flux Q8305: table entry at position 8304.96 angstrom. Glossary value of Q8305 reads 1.716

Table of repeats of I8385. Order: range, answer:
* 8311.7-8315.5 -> 1.68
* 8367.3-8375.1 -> 1.75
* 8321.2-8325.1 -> 1.77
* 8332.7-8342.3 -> 1.72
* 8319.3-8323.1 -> 1.7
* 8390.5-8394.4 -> 1.77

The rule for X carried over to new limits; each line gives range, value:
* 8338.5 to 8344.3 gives 1.82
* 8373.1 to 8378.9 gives 1.75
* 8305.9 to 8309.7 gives 1.72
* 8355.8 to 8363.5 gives 1.8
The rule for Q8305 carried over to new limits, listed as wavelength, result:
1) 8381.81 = 1.554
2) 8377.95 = 1.93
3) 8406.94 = 1.83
